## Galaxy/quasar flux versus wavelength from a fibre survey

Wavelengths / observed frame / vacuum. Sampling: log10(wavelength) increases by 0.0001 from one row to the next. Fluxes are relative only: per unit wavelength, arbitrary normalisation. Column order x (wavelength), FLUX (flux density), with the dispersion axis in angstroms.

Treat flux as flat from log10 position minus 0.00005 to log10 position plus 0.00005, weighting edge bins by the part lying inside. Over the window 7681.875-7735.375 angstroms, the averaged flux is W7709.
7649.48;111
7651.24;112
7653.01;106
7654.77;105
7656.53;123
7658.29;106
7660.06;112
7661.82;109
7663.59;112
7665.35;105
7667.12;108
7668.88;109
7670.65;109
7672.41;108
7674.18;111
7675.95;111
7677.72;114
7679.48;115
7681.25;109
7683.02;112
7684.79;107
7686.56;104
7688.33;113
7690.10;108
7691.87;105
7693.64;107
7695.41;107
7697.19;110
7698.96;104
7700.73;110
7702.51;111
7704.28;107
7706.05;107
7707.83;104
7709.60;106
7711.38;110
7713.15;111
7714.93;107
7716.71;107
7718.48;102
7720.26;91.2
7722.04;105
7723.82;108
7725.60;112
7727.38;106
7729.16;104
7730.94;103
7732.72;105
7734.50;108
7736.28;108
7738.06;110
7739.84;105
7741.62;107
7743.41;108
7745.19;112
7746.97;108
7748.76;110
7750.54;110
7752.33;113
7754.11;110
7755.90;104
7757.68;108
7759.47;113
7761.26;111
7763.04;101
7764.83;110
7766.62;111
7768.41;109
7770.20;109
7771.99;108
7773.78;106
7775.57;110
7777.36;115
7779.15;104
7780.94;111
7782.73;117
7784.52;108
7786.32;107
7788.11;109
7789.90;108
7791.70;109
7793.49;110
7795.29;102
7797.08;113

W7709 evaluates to 107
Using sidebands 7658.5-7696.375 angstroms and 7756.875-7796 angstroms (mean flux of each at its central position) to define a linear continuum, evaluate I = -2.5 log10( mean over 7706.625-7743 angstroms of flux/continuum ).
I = 0.03 mag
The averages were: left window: 109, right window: 109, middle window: 106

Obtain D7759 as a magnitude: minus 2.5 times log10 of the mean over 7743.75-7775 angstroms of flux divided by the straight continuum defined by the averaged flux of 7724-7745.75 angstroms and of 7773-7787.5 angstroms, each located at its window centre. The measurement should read 0.00 mag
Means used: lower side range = 107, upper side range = 110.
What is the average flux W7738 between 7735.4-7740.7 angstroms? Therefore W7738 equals 108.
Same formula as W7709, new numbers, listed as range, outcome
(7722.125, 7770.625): 108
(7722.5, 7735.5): 107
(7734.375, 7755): 109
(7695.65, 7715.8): 108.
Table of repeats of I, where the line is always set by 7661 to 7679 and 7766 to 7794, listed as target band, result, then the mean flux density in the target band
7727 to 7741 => 0.03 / 106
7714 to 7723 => 0.07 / 102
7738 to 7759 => 0.01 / 109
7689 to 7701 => 0.02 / 107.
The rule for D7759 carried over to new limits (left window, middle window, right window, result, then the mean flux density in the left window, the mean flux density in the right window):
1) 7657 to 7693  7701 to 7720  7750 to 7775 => 0.02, 109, 109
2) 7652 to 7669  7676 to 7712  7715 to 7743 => -0.01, 110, 105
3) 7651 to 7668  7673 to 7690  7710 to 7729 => -0.02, 110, 106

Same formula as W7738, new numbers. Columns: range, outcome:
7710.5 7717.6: 109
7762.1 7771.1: 108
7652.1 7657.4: 111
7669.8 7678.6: 111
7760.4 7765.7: 107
